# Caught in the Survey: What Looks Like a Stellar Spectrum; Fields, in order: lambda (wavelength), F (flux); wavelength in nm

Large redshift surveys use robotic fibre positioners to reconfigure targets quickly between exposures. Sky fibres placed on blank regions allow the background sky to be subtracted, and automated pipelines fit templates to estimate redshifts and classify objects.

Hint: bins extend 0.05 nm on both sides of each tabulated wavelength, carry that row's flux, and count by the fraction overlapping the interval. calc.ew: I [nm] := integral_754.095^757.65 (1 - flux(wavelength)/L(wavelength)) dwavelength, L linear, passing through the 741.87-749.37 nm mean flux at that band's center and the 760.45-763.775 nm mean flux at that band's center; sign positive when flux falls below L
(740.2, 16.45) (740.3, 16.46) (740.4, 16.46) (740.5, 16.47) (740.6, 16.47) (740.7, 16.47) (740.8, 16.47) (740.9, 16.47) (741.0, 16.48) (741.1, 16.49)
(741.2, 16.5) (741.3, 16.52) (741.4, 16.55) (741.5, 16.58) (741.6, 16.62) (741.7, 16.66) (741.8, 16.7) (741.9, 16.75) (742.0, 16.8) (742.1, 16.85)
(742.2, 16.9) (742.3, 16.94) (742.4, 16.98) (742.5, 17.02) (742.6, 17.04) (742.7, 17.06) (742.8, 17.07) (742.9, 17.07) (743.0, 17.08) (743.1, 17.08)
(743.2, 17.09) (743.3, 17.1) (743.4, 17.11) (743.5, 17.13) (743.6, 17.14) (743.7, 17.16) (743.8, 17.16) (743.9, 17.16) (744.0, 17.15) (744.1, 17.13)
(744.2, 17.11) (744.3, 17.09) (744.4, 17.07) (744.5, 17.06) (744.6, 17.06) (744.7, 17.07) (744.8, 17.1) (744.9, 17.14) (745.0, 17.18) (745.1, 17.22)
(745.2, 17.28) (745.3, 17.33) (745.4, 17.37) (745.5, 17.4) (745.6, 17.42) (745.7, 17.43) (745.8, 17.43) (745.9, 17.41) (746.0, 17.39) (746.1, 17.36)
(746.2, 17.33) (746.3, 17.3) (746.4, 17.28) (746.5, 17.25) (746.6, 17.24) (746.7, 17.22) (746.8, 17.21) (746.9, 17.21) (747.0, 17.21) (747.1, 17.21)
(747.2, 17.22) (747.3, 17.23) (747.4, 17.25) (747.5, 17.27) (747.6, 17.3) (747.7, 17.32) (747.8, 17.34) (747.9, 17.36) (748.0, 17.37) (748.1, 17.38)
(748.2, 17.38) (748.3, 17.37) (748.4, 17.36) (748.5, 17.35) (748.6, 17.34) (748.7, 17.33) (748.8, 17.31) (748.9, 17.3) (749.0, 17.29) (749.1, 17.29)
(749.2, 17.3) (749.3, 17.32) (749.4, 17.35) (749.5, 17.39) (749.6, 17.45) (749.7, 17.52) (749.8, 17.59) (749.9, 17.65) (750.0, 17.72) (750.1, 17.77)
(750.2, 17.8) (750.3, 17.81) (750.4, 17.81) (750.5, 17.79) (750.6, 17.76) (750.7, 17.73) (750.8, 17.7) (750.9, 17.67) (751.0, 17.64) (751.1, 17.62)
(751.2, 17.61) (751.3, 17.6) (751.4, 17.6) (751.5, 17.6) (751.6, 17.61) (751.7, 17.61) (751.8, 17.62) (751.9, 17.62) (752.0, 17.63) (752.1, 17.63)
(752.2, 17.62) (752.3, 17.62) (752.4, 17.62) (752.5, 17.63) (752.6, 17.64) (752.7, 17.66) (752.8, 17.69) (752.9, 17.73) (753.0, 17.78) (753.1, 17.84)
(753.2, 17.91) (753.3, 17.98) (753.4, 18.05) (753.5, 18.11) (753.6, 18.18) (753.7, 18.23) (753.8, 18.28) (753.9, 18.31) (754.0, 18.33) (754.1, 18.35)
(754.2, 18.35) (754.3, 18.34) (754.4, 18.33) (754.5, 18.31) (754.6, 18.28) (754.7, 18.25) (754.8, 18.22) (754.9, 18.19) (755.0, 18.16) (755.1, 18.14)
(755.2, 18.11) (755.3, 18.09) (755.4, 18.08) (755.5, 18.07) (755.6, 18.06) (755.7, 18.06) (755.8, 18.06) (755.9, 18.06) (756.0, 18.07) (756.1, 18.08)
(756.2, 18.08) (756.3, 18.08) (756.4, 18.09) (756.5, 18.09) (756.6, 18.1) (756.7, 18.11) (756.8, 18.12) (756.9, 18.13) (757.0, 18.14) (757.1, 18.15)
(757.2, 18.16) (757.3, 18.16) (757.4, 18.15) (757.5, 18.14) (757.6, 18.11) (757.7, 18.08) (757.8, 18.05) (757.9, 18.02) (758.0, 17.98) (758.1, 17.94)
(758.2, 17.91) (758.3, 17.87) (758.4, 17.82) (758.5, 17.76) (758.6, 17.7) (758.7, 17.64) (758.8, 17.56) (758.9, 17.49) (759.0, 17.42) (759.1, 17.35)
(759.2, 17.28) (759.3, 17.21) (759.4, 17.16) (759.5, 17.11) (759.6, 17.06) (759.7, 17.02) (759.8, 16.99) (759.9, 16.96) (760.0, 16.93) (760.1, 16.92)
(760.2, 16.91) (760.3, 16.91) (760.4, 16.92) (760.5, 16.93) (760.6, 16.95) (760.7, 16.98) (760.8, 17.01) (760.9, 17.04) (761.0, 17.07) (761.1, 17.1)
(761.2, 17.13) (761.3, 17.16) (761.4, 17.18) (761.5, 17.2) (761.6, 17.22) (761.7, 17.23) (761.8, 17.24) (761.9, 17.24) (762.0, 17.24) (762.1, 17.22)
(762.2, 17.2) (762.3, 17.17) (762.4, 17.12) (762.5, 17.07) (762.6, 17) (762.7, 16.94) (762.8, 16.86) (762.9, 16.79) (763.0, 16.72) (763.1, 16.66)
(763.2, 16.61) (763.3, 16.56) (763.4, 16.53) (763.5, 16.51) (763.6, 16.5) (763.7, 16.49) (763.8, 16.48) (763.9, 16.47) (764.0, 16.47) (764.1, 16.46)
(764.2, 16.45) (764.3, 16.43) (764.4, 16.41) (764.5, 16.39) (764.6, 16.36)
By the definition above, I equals -0.228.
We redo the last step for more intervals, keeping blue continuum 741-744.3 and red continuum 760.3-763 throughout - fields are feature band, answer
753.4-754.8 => -0.103 nm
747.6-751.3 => -0.114 nm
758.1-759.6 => -0.041 nm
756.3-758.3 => -0.122 nm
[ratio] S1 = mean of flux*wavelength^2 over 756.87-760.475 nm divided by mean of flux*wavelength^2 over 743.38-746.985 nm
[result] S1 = 1.06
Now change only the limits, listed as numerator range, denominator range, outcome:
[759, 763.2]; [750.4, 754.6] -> 0.98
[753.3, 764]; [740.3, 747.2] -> 1.07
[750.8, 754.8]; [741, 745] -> 1.08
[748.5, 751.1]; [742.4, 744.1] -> 1.04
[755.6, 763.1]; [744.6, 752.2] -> 1.03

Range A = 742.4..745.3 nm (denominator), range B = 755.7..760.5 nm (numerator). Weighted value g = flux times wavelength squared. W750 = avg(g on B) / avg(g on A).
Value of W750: 1.07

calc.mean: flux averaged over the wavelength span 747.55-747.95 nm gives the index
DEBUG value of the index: 17.3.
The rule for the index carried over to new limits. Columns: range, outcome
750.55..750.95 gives 17.7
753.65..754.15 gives 18.3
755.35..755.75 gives 18.1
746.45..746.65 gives 17.2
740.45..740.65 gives 16.5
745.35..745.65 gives 17.4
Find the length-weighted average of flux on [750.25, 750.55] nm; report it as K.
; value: 17.8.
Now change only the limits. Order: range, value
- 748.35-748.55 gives 17.4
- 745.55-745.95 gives 17.4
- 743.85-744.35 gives 17.1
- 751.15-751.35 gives 17.6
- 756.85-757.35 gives 18.1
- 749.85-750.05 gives 17.7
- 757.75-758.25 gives 18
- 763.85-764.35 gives 16.5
